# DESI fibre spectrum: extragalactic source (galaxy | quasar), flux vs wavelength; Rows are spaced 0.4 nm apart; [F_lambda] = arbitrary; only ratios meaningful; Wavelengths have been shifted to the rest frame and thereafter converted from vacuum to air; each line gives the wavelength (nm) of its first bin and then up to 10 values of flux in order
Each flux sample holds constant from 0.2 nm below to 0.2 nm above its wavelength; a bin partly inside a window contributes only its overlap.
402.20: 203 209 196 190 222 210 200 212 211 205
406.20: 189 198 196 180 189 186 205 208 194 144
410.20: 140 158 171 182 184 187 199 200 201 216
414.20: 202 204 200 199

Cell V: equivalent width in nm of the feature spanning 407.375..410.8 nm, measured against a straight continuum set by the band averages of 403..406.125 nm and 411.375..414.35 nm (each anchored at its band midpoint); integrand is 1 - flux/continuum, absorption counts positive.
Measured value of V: 0.39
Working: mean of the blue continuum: 206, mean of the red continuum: 197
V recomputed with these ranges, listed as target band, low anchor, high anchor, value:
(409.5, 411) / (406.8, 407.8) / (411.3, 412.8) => 0.277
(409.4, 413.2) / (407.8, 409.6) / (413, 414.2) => 0.509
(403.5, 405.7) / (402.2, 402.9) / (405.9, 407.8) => -0.123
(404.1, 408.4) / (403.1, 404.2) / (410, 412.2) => -0.101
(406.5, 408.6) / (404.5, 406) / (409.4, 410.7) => -0.109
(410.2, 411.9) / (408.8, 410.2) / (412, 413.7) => 0.156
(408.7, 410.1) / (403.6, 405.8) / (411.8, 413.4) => 0.143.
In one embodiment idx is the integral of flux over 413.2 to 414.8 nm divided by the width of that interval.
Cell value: 206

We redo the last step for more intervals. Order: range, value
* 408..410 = 187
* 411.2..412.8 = 188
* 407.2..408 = 184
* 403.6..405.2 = 211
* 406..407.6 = 191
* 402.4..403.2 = 202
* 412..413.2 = 195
